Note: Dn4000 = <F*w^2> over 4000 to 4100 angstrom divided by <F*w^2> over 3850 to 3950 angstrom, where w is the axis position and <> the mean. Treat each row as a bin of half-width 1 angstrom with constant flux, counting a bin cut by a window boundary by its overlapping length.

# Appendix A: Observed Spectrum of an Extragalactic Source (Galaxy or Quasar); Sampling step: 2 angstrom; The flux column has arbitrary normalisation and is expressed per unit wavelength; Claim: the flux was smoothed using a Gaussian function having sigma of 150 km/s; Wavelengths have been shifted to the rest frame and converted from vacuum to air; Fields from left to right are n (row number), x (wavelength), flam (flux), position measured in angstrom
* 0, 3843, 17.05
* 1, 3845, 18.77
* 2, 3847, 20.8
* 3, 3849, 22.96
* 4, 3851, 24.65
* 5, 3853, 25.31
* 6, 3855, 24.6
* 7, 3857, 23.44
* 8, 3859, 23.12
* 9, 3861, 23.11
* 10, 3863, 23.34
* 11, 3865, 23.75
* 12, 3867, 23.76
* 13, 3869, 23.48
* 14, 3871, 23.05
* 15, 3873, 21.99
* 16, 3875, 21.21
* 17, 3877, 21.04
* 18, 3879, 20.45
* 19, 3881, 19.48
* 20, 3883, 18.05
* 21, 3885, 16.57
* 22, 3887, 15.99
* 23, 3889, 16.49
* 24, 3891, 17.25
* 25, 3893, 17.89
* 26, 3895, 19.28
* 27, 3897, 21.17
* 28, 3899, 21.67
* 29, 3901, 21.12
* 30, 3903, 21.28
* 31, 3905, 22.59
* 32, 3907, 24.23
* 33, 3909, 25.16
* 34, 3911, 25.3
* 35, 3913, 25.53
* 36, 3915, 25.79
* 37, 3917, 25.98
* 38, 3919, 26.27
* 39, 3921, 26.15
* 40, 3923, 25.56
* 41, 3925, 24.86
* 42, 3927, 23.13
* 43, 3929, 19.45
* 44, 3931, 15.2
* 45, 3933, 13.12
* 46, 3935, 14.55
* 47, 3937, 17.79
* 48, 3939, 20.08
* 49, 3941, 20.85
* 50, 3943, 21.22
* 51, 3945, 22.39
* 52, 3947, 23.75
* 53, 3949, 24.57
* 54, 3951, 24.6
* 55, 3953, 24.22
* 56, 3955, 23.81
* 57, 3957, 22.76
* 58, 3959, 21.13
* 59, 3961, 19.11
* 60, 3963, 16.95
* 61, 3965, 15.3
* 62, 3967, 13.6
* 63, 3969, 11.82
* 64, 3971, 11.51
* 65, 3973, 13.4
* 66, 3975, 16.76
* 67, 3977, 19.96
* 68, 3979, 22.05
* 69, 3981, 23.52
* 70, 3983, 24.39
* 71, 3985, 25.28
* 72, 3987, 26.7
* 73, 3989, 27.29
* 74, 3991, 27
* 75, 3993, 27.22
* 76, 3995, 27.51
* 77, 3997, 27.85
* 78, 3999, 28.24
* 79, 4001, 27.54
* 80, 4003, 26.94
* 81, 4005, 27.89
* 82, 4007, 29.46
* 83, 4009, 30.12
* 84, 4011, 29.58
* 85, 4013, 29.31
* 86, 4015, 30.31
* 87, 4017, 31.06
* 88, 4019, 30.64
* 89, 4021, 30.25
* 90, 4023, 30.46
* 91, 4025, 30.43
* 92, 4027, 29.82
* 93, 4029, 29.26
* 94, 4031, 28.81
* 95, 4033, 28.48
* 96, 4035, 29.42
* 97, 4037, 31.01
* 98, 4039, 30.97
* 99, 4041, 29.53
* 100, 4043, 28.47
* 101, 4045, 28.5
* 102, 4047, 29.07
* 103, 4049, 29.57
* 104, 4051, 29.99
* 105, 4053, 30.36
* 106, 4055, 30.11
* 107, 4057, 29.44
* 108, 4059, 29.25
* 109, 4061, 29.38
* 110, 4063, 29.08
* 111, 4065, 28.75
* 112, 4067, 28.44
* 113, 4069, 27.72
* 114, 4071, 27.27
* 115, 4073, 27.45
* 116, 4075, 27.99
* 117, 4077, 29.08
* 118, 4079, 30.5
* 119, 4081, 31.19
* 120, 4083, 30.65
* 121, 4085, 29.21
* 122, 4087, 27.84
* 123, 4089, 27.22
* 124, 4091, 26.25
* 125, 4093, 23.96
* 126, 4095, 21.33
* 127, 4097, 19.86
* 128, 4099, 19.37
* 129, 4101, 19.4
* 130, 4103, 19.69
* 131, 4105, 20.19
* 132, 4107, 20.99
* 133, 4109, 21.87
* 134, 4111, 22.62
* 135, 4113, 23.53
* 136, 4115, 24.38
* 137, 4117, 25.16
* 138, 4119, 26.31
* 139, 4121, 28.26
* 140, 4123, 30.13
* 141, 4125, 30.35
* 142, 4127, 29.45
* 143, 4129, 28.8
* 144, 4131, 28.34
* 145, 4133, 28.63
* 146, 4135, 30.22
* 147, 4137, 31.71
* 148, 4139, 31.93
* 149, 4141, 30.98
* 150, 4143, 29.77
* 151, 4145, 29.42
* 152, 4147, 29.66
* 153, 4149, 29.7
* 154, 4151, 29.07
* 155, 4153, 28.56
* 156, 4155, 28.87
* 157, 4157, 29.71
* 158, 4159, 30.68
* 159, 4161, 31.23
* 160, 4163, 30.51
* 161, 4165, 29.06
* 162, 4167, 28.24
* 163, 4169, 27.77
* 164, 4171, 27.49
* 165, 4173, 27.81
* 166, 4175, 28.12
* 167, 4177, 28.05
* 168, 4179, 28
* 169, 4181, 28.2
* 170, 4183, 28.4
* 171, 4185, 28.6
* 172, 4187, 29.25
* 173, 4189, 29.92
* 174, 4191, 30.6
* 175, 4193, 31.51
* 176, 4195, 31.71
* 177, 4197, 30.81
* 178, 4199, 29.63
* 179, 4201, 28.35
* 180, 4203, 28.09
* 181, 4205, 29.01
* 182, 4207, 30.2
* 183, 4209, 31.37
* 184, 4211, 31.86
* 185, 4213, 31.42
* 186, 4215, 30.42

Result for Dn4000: 1.4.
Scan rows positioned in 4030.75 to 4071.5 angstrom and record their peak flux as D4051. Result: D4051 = 31.01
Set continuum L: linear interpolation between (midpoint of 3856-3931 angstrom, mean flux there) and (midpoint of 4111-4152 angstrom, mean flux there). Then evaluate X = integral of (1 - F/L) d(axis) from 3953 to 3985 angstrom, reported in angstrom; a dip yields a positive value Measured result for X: 7.1 angstrom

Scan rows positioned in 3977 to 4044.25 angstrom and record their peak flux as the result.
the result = 31.06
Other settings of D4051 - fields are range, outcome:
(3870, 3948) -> 26.27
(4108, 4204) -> 31.93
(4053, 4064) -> 30.36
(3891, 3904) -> 21.67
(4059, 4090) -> 31.19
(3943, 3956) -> 24.6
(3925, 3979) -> 24.86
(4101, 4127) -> 30.35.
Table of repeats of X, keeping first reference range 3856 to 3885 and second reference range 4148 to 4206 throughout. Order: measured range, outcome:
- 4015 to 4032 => -3.0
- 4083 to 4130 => 4.8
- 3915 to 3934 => 0.6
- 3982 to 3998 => -1.2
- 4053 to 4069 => -1.7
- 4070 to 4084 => -1.2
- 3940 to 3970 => 4.4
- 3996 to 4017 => -3.1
